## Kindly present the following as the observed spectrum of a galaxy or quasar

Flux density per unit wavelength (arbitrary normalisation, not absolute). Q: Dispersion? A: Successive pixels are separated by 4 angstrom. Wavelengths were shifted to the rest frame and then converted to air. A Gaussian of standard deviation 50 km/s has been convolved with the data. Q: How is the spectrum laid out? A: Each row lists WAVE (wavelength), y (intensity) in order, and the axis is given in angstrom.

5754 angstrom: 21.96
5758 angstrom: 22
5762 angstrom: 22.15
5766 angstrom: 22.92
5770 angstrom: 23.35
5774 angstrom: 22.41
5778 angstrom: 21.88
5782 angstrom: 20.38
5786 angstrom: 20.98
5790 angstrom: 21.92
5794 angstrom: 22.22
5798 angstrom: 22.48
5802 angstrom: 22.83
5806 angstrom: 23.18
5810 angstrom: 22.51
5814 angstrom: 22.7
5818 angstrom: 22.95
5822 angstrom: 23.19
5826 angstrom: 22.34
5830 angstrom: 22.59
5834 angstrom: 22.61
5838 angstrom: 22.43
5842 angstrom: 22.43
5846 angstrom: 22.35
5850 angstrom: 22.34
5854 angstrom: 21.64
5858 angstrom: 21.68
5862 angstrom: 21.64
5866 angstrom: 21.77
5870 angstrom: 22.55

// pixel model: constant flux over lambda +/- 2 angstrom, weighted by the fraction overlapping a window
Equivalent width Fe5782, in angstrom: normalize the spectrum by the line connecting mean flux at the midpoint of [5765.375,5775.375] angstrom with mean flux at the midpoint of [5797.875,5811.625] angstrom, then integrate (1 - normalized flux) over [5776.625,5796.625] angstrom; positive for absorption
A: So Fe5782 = 1.19 angstrom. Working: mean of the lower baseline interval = 22.9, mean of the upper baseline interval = 22.8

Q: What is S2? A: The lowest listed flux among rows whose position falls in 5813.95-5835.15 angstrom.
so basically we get 22.34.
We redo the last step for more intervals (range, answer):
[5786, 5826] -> 20.98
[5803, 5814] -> 22.51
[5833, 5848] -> 22.35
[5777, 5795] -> 20.38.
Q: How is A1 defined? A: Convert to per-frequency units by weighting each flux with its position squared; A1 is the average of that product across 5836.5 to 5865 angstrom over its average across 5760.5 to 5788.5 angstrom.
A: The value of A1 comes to 1.03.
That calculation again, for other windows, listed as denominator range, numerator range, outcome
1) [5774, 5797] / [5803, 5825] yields 1.07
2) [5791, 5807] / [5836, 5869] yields 0.99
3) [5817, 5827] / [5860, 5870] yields 0.97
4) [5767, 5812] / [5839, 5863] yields 1.01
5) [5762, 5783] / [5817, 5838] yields 1.04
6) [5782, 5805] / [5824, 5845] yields 1.04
